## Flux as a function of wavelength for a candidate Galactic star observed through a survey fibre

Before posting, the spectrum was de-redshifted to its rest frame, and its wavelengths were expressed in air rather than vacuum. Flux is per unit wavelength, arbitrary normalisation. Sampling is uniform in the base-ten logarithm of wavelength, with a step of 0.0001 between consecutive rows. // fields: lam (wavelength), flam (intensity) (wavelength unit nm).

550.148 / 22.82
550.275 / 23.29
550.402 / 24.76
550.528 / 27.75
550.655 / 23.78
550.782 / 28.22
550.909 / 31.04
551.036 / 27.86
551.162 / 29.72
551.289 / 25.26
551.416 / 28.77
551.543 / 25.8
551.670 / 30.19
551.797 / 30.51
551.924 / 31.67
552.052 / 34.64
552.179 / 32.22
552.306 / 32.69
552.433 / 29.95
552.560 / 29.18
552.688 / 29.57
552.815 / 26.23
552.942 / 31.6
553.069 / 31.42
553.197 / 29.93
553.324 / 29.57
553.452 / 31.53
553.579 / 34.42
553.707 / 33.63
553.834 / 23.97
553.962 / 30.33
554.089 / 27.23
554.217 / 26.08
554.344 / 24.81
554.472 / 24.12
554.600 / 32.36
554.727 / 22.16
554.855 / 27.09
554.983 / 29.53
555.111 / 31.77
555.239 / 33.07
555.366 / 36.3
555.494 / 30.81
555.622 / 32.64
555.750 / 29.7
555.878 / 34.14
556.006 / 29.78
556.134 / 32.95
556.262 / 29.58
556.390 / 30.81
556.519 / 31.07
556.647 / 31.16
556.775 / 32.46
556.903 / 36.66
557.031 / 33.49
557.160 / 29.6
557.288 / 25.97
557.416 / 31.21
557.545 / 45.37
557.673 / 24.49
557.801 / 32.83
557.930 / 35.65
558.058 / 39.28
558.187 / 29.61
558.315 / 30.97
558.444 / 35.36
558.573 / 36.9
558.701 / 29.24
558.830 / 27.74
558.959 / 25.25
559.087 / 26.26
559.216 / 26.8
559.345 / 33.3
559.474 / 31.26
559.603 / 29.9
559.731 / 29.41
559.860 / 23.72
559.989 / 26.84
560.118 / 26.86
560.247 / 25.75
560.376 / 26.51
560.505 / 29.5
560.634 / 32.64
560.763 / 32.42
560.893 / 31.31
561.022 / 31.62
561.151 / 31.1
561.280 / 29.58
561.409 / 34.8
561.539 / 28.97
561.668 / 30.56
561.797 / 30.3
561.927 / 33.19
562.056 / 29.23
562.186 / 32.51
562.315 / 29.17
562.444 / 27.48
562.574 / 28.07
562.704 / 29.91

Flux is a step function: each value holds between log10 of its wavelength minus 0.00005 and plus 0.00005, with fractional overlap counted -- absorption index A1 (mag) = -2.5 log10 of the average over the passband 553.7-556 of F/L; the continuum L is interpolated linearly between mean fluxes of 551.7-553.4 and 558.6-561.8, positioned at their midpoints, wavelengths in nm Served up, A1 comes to 0.03 mag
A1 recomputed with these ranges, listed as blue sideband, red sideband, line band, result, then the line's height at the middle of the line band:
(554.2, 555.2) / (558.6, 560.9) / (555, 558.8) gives -0.16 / 28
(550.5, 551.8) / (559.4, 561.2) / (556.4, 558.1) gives -0.14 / 28.8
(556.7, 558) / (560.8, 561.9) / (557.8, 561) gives 0.06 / 31.9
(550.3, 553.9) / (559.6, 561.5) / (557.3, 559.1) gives -0.10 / 29.4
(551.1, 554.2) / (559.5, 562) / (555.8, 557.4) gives -0.06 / 29.9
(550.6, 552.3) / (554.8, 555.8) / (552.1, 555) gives 0.05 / 30.5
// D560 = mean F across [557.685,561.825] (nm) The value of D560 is 30.3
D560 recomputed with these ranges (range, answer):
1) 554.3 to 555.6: 29.4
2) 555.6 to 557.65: 32.1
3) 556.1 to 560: 31.2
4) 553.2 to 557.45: 30.3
